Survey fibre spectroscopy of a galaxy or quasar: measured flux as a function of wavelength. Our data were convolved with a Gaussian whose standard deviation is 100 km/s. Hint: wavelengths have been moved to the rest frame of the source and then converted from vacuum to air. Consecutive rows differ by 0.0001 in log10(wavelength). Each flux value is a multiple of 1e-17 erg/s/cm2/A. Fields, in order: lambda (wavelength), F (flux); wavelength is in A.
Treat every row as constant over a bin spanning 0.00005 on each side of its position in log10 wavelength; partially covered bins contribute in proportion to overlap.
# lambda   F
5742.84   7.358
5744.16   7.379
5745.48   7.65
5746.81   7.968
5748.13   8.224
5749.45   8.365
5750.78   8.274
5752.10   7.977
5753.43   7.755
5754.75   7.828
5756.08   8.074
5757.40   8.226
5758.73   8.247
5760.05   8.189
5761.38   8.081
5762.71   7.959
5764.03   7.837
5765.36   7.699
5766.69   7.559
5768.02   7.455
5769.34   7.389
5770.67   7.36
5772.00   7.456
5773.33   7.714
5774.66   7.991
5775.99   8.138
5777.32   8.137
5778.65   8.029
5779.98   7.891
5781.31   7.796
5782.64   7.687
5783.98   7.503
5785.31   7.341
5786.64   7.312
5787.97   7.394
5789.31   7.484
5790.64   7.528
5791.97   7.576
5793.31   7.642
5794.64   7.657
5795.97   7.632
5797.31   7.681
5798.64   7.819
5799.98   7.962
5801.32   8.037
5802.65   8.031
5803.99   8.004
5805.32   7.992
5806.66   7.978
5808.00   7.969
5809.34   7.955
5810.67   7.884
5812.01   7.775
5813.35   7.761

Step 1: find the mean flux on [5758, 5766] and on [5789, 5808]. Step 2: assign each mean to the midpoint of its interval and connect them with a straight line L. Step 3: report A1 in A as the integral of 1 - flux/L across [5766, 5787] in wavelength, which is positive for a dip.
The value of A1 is 0.7 A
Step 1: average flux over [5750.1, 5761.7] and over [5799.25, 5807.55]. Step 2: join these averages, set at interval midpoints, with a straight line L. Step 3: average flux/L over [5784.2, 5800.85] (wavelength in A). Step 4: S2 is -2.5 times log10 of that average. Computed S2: 0.059 mag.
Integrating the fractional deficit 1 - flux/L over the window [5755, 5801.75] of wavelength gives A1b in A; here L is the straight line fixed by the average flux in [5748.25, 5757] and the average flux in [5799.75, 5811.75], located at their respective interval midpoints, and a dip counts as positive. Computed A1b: 1.54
